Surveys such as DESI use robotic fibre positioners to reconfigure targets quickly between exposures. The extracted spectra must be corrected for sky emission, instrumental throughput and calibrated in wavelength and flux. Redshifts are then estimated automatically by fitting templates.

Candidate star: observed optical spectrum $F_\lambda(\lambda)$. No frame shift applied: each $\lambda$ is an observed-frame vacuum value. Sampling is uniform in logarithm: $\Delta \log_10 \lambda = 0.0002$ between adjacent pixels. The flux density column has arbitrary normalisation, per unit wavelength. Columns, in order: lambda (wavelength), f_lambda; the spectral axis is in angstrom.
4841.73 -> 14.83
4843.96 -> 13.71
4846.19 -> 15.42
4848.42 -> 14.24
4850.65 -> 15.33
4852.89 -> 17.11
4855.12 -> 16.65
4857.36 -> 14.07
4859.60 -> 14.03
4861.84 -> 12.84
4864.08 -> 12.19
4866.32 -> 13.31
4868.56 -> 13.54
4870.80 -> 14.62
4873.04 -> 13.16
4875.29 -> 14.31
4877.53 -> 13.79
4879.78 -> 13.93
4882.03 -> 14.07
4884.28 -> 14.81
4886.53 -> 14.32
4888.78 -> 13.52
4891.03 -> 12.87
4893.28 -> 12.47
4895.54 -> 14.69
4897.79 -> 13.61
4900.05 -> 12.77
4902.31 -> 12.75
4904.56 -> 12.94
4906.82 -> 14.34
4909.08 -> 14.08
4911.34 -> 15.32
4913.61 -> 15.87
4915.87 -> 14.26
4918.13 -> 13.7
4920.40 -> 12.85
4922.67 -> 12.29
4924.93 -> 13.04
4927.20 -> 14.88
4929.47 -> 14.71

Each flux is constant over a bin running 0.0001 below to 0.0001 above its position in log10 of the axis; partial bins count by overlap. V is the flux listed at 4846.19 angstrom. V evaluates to 15.42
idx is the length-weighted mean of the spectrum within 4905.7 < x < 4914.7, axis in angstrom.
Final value 14.9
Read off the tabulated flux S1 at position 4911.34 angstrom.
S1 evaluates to 15.32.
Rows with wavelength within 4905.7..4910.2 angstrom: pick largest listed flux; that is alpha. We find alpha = 14.34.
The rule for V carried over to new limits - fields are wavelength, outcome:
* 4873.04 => 13.16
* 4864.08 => 12.19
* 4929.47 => 14.71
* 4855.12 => 16.65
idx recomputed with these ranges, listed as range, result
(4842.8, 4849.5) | 14.5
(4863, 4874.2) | 13.4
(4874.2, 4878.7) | 14.1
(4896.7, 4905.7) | 13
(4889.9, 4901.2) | 13.3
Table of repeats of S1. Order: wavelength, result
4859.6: 14.03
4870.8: 14.62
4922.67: 12.29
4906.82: 14.34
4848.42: 14.24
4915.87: 14.26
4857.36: 14.07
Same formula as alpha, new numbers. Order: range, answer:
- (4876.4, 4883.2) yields 14.07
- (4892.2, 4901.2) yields 14.69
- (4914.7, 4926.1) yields 14.26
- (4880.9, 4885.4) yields 14.81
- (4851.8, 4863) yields 17.11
